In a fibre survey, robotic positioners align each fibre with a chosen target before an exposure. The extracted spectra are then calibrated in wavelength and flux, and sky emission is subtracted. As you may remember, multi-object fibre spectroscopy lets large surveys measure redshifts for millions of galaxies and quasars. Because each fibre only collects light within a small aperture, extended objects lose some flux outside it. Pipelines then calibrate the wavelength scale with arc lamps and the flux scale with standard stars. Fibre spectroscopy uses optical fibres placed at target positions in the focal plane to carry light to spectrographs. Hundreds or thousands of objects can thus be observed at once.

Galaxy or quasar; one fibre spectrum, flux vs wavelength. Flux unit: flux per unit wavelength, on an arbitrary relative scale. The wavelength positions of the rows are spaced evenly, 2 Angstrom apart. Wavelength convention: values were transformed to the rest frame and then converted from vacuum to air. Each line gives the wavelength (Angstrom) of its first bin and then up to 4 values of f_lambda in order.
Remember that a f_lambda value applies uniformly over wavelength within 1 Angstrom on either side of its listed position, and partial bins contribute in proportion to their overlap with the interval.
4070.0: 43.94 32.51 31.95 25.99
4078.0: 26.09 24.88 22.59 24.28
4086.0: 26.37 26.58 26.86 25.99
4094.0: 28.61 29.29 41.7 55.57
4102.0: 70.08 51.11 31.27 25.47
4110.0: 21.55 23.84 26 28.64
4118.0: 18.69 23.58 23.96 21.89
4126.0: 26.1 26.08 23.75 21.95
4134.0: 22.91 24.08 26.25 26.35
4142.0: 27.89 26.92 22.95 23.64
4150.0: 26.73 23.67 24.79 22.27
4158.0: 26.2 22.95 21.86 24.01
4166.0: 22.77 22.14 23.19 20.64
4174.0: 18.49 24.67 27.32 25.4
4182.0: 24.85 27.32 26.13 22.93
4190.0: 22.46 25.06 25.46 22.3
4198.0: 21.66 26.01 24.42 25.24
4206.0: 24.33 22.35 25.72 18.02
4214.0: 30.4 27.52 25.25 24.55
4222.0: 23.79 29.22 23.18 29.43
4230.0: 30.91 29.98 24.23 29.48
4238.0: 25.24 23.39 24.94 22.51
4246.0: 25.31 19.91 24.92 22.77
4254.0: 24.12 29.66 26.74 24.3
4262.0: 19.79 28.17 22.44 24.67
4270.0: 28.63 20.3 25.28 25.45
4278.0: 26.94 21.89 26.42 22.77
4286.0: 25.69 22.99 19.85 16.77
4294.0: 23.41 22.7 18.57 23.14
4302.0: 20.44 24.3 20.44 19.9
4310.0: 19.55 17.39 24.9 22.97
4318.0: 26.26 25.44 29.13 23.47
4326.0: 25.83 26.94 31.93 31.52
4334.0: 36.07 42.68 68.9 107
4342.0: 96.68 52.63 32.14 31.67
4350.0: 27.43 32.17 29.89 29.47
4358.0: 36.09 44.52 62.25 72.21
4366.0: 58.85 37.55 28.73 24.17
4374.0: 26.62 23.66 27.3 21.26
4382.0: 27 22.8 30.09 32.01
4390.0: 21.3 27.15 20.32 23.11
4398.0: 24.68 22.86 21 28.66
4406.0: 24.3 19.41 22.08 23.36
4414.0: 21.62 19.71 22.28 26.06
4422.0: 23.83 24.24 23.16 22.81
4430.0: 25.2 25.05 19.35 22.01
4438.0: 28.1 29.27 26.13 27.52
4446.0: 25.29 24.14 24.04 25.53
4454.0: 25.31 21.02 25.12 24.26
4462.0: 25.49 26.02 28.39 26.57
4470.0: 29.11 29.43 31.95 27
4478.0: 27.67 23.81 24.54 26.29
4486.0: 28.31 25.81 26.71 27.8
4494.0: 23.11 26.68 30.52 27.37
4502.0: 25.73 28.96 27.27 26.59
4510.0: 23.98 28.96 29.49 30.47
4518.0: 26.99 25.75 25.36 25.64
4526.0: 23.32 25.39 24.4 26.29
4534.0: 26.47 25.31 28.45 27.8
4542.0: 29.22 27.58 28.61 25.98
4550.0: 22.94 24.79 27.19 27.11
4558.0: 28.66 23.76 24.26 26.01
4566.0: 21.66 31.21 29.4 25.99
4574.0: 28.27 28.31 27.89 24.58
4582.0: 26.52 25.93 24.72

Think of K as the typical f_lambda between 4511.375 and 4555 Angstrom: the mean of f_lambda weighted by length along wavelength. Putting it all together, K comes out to 26.6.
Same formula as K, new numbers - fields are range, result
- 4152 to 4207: 23.9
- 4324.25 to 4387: 40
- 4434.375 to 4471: 25.6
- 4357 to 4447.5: 28.1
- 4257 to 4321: 23.1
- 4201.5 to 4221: 24.8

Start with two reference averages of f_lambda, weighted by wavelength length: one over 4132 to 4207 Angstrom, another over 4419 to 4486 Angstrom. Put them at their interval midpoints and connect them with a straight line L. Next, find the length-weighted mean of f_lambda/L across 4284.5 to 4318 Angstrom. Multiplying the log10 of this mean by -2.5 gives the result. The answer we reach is 0.15 mag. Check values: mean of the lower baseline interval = 24.2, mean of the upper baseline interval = 25.6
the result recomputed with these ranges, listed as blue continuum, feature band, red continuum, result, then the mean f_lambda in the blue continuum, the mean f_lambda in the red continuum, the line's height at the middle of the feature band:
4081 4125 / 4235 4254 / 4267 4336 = 0.08 mag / 30.6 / 24.4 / 26.2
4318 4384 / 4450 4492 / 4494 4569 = 0.17 mag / 39.3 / 26.6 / 30.8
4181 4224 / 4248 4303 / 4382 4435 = 0.03 mag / 24.7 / 23.8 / 24.4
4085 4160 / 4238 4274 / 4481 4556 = 0.14 mag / 28.3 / 26.7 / 27.7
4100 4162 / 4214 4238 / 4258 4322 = -0.09 mag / 27.4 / 23.1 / 24.9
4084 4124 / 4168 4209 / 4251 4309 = 0.15 mag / 31.4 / 23.4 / 27.6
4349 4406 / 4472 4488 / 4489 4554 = 0.04 mag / 31.4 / 26.7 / 28.1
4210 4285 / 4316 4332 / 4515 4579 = -0.06 mag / 25.2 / 26.6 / 25.6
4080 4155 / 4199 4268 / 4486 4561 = 0.11 mag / 28.3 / 26.7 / 27.8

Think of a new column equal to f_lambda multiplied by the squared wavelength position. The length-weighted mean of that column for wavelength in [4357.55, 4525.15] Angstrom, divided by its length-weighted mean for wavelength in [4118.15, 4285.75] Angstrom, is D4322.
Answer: 1.2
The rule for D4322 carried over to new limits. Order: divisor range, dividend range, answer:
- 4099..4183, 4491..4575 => 1.20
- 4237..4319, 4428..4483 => 1.20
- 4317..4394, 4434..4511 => 0.74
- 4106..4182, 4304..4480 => 1.39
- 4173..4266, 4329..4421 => 1.49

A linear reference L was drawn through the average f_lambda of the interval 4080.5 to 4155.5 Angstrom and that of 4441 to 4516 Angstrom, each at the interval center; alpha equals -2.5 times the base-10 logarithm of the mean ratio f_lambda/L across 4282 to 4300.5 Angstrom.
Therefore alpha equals 0.24 mag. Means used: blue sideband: 28.3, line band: 22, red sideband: 26.6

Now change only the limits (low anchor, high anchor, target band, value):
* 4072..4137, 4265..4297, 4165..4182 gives 0.160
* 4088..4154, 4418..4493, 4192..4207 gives 0.157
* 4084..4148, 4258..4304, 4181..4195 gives 0.068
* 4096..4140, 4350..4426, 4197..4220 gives 0.207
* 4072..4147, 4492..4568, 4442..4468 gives 0.068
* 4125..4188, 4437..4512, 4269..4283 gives 0.007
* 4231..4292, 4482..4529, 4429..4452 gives 0.044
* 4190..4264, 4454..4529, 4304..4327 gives 0.104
